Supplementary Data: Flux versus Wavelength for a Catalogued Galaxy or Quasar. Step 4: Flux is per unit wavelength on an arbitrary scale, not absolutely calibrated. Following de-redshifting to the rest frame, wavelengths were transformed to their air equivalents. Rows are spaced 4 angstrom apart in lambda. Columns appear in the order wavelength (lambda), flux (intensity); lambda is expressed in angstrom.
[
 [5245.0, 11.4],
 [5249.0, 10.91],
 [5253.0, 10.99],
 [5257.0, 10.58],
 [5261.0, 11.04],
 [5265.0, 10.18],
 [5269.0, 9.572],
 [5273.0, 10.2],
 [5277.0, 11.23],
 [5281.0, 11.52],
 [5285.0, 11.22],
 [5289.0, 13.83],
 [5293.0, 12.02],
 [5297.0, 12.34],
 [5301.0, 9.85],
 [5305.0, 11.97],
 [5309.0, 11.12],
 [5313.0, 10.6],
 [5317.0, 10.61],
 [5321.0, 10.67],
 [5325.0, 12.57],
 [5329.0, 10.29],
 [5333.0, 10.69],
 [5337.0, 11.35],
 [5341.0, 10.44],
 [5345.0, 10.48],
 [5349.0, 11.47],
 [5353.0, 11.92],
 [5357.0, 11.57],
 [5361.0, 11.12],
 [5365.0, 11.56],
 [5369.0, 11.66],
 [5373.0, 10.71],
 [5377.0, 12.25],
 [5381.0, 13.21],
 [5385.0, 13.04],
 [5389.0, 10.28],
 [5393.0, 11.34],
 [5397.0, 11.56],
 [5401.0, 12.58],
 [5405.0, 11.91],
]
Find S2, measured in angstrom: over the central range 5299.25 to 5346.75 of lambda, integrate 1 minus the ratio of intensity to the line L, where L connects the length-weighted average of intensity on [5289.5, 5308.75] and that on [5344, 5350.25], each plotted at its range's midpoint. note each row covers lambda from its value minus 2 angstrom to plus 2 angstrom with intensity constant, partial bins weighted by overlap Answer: 1.9 angstrom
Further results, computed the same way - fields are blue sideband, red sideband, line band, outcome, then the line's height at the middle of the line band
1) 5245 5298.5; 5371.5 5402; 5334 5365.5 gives 1.2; 11.7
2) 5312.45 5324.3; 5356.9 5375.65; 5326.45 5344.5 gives 0.5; 11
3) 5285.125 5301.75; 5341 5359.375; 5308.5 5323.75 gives 1.2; 11.8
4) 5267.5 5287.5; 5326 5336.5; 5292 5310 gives -1.0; 10.8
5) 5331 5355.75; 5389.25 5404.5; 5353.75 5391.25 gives -1.1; 11.4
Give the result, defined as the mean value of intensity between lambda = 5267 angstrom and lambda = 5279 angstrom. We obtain 10.3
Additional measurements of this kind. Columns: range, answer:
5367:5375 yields 11.2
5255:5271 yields 10.3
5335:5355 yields 11.1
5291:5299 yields 12.2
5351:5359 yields 11.7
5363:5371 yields 11.6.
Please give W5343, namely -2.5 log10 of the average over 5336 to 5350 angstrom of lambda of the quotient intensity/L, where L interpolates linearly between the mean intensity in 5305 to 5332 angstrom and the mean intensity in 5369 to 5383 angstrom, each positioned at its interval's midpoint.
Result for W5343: 0.06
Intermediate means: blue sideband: 11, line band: 10.9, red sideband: 12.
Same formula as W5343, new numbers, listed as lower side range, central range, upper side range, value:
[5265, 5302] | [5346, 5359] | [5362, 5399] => 0.003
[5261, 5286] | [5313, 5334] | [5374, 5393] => 0.033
